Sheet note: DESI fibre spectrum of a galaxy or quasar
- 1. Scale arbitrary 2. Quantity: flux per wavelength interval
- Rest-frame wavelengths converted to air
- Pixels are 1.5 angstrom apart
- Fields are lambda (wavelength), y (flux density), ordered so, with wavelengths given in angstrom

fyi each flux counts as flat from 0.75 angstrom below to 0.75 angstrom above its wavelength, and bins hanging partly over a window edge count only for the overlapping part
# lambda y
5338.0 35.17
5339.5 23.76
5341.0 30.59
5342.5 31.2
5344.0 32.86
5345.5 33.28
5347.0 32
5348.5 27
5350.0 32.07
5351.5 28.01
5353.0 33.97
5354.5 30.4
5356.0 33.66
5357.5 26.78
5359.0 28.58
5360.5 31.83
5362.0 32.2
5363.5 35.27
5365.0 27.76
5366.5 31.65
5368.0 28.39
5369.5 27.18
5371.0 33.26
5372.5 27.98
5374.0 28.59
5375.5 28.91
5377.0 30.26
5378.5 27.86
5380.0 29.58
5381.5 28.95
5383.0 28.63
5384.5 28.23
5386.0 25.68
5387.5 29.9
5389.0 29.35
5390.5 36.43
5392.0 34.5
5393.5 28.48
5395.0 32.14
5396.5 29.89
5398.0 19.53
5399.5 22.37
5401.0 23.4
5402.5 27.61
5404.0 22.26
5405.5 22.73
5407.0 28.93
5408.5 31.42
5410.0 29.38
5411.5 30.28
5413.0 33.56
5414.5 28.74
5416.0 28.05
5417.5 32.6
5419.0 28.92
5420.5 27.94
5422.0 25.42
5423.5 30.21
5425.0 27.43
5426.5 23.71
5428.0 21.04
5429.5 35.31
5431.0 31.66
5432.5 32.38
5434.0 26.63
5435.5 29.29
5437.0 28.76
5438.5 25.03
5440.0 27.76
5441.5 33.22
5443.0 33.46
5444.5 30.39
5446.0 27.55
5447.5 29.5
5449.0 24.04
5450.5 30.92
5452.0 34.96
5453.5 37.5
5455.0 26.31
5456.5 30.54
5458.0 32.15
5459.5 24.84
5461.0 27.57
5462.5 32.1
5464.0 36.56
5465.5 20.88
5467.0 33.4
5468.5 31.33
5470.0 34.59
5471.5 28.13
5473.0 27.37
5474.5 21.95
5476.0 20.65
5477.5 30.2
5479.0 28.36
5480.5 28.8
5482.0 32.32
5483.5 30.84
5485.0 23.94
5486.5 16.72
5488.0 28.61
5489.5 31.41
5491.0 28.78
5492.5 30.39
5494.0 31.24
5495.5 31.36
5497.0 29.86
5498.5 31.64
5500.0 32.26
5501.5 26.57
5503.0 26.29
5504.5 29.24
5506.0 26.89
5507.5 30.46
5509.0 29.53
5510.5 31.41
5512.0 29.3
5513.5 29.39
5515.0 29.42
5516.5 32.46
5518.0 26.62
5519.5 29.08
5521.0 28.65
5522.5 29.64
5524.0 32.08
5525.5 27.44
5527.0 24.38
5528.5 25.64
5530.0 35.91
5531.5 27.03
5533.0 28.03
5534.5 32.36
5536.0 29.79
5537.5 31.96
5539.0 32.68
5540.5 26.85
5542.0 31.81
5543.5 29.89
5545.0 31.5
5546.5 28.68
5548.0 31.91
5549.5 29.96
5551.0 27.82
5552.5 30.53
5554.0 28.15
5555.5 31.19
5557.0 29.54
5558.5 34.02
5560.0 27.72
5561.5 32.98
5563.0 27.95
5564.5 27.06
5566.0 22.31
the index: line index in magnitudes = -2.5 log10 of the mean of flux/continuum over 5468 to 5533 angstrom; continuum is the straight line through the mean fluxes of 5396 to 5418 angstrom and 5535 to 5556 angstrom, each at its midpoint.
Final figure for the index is 0.02 mag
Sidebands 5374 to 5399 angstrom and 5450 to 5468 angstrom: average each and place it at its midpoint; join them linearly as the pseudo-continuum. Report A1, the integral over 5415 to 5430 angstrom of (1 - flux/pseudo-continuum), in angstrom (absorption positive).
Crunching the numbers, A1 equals 0.98 angstrom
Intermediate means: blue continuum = 29.2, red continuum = 30.6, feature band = 28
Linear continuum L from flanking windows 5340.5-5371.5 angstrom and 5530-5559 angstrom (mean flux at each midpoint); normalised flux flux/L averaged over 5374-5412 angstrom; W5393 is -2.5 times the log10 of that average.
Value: 0.09 mag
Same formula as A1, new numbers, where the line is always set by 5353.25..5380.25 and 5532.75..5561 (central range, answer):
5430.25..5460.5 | 0.4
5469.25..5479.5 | 1.0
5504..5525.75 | 0.6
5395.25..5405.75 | 2.0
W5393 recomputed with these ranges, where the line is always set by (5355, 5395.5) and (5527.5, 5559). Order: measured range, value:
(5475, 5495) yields 0.086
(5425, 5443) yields 0.049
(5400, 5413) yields 0.106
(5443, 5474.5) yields 0.007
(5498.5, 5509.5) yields 0.045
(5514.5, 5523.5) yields 0.028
